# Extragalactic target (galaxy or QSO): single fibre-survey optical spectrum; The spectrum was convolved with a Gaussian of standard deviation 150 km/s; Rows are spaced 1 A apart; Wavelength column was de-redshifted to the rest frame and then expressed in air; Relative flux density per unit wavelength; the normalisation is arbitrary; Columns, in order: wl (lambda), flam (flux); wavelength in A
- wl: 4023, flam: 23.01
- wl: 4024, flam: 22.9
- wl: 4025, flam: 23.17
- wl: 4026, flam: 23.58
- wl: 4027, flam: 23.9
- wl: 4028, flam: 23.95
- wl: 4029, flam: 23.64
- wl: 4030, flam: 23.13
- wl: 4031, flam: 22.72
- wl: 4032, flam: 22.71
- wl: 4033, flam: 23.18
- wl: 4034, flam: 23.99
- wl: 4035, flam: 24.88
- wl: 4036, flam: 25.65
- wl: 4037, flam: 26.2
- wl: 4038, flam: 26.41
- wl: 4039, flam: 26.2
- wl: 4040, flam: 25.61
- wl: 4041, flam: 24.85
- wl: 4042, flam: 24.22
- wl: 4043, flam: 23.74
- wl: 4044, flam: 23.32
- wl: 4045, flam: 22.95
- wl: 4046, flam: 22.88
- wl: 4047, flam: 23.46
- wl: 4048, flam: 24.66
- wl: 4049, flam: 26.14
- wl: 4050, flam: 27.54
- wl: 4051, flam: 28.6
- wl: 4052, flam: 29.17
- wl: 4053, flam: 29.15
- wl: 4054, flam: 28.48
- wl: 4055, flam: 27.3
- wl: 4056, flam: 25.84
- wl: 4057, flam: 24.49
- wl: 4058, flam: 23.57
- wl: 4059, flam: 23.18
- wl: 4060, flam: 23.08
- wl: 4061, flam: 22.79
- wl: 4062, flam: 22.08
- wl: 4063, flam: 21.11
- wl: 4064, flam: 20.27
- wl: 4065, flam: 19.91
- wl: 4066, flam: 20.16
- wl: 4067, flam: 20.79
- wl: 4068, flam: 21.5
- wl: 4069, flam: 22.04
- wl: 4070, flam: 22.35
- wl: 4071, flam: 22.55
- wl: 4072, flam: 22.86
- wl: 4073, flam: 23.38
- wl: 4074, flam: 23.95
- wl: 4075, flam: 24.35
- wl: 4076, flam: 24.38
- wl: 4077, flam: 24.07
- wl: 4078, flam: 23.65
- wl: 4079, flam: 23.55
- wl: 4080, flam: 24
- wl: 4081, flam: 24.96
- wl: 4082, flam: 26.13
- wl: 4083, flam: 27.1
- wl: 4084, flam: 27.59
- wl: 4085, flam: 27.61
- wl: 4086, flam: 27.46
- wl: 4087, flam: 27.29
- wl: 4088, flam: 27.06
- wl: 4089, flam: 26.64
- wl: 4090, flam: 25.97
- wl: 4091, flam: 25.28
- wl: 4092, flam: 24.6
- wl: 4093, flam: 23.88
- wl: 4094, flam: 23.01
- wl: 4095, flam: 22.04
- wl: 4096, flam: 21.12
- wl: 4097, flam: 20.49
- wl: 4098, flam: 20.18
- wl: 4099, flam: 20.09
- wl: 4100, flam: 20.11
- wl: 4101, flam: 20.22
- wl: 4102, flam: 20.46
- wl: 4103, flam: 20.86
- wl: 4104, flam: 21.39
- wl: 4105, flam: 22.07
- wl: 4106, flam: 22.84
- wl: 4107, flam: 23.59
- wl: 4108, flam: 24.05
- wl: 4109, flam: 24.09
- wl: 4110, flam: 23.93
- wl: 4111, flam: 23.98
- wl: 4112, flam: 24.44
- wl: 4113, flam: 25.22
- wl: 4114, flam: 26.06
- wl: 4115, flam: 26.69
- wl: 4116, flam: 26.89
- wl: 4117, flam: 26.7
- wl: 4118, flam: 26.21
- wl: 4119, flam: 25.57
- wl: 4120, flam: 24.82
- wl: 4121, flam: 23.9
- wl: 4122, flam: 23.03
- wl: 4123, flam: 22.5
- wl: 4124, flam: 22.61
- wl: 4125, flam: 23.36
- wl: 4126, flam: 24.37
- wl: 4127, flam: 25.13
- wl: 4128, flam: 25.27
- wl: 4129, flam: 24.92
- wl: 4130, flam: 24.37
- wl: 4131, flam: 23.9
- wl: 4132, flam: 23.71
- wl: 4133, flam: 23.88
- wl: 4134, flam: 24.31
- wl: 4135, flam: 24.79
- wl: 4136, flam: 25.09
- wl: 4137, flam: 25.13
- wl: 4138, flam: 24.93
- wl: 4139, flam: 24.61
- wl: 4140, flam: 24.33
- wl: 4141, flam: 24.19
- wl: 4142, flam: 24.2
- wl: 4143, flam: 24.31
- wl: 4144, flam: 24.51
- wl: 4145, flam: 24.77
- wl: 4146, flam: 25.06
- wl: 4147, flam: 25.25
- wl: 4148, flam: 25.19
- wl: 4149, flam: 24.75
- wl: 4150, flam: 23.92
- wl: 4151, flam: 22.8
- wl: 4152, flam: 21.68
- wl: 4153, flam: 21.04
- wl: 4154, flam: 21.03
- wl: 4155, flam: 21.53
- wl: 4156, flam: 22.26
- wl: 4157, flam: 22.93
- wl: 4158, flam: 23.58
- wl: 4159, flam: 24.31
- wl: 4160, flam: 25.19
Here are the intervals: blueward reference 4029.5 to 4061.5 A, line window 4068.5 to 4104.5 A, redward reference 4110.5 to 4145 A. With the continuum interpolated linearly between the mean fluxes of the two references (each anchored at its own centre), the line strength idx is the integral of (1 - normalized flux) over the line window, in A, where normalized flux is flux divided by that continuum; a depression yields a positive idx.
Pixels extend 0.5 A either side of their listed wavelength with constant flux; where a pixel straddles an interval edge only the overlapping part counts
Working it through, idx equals 1.7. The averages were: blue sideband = 25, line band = 23.7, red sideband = 24.6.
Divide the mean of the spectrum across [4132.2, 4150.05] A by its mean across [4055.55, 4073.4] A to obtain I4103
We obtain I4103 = 1.10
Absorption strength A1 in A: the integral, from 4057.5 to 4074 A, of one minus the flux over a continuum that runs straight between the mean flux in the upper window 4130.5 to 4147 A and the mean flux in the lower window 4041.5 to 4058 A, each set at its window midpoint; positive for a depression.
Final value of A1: 2.2 A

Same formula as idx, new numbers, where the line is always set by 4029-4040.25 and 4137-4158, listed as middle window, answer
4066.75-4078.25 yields 0.6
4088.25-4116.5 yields 0.9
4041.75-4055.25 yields -0.8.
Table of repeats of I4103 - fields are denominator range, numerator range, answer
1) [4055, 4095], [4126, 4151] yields 1.02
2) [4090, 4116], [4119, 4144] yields 1.06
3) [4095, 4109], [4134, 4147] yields 1.15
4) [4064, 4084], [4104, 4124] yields 1.05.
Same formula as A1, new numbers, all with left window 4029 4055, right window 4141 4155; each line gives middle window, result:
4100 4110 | 0.88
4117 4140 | -0.46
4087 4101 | 0.74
